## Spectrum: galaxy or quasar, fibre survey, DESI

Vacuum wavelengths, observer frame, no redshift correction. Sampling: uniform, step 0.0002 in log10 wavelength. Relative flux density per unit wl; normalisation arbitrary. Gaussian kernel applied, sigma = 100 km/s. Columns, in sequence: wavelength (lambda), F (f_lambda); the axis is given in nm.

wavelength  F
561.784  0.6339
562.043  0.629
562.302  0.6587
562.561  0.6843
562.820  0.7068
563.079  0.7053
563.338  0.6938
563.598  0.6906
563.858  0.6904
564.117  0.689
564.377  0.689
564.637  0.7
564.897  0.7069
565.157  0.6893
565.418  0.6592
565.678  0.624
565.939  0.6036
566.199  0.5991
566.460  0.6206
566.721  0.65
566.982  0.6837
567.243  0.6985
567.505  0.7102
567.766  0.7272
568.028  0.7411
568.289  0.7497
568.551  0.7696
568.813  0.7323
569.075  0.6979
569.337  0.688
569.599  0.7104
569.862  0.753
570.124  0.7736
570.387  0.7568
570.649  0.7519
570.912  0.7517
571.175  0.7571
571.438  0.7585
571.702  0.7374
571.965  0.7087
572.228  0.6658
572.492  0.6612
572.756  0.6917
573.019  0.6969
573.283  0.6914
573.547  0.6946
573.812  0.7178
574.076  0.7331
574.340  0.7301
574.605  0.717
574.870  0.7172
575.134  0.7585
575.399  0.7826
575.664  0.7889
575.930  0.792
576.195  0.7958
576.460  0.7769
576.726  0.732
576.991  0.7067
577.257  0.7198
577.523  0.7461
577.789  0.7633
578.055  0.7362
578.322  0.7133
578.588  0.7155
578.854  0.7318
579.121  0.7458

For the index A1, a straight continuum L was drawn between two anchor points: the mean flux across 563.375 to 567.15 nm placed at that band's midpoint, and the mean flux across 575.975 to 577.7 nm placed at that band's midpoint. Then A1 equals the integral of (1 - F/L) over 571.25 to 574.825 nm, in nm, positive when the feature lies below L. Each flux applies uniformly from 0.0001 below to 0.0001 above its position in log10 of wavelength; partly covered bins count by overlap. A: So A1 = 0.06 nm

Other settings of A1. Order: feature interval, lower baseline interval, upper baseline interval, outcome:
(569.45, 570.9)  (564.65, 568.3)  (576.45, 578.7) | -0.115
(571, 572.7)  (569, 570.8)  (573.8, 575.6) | 0.051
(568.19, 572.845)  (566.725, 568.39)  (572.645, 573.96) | -0.152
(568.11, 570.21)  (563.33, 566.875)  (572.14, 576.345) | -0.126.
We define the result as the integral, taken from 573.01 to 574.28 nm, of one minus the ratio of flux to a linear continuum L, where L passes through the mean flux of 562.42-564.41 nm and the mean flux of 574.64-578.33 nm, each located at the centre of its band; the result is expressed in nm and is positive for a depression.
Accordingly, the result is 0.053 nm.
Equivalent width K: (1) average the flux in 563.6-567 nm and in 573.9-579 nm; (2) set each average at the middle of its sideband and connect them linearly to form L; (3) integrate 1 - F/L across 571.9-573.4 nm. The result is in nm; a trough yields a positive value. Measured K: 0.067 nm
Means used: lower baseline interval 0.662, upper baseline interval 0.745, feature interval 0.685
